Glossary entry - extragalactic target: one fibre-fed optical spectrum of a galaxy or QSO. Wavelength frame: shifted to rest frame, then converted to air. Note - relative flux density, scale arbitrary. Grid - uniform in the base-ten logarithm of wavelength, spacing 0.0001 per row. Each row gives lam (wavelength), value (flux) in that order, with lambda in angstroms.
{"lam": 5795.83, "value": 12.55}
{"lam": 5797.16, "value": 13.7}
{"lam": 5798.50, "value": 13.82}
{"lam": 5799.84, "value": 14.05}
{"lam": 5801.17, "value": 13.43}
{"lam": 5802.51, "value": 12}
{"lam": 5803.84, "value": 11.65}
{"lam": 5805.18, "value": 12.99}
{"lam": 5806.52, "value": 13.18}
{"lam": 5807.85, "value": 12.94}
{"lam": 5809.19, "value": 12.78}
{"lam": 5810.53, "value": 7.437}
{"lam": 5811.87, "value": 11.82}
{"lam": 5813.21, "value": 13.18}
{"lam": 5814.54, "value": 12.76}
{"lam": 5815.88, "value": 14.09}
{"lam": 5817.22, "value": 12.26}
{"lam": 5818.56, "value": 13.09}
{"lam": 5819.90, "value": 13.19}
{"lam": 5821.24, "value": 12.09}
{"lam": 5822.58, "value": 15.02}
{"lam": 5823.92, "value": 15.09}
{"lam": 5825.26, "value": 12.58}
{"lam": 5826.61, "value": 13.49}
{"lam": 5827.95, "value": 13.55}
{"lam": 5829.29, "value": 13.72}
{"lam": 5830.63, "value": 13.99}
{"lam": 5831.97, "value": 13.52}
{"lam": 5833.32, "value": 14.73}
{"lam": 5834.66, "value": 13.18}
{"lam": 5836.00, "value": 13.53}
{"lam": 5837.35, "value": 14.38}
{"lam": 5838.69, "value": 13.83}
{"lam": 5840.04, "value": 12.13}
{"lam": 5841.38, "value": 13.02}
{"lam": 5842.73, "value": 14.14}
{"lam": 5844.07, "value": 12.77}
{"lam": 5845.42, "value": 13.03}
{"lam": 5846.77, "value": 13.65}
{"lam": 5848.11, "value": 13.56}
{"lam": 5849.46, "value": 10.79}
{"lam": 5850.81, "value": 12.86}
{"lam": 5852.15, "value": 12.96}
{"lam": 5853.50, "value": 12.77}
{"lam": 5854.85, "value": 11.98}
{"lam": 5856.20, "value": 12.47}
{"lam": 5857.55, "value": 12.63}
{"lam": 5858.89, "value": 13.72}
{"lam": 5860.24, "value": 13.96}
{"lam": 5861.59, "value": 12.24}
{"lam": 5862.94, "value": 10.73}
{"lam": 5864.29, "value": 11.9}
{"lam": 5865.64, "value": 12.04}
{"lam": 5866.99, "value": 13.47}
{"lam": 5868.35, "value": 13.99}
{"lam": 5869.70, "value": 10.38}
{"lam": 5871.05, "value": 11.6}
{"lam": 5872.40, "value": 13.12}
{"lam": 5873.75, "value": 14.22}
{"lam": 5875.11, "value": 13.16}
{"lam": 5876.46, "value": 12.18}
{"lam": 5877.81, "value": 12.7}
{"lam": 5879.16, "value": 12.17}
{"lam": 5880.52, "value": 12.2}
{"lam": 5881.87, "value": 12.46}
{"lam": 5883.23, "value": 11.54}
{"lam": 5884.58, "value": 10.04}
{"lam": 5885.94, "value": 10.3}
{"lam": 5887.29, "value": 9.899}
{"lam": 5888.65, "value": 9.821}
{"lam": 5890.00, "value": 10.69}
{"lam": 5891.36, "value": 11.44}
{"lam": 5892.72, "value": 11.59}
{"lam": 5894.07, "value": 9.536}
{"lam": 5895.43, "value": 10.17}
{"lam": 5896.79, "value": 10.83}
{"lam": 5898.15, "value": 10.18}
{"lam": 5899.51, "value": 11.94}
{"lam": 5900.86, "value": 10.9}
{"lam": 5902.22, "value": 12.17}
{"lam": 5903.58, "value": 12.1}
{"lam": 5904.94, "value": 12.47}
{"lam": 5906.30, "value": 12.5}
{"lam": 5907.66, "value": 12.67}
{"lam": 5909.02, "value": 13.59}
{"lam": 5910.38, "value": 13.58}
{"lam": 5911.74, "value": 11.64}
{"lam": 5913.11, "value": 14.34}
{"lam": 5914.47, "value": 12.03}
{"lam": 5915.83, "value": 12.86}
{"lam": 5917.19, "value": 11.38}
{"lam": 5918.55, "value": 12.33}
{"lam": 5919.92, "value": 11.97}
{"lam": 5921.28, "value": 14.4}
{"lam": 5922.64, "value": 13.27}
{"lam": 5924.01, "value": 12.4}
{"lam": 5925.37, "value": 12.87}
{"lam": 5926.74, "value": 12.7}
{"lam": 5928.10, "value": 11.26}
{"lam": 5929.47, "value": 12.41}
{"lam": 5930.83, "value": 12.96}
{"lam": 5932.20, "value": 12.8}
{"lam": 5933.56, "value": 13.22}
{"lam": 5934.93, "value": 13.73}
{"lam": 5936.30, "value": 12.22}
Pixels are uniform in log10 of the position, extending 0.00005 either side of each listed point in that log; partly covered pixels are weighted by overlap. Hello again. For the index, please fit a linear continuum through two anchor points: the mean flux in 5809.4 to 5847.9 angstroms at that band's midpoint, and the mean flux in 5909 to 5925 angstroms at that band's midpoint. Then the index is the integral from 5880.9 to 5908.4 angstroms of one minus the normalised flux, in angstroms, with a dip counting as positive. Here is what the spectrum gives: 3.6 angstroms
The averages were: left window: 13.2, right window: 12.8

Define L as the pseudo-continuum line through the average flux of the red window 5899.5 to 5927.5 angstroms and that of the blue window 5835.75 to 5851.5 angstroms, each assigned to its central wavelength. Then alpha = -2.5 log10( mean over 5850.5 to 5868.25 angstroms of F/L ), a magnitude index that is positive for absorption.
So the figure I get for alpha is 0.03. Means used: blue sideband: 13.1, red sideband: 12.6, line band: 12.6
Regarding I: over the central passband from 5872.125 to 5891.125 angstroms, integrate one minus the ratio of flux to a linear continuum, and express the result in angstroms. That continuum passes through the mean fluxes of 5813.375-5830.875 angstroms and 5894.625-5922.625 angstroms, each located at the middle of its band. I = 1.35 angstroms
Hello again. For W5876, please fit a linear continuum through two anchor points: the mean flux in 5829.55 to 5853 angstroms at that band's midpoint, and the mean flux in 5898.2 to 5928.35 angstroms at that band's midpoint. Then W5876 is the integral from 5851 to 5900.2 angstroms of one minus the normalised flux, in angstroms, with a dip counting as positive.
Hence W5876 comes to 4.0 angstroms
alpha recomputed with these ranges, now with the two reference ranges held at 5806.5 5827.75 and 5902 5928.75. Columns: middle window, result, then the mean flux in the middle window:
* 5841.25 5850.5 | -0.02 mag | 13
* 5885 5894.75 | 0.21 mag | 10.5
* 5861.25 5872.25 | 0.06 mag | 12.1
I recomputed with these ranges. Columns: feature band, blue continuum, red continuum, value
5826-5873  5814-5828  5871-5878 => 0.7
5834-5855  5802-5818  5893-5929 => -1.4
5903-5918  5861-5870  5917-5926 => 0.0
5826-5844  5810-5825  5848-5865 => -1.4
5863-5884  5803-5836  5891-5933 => 0.2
